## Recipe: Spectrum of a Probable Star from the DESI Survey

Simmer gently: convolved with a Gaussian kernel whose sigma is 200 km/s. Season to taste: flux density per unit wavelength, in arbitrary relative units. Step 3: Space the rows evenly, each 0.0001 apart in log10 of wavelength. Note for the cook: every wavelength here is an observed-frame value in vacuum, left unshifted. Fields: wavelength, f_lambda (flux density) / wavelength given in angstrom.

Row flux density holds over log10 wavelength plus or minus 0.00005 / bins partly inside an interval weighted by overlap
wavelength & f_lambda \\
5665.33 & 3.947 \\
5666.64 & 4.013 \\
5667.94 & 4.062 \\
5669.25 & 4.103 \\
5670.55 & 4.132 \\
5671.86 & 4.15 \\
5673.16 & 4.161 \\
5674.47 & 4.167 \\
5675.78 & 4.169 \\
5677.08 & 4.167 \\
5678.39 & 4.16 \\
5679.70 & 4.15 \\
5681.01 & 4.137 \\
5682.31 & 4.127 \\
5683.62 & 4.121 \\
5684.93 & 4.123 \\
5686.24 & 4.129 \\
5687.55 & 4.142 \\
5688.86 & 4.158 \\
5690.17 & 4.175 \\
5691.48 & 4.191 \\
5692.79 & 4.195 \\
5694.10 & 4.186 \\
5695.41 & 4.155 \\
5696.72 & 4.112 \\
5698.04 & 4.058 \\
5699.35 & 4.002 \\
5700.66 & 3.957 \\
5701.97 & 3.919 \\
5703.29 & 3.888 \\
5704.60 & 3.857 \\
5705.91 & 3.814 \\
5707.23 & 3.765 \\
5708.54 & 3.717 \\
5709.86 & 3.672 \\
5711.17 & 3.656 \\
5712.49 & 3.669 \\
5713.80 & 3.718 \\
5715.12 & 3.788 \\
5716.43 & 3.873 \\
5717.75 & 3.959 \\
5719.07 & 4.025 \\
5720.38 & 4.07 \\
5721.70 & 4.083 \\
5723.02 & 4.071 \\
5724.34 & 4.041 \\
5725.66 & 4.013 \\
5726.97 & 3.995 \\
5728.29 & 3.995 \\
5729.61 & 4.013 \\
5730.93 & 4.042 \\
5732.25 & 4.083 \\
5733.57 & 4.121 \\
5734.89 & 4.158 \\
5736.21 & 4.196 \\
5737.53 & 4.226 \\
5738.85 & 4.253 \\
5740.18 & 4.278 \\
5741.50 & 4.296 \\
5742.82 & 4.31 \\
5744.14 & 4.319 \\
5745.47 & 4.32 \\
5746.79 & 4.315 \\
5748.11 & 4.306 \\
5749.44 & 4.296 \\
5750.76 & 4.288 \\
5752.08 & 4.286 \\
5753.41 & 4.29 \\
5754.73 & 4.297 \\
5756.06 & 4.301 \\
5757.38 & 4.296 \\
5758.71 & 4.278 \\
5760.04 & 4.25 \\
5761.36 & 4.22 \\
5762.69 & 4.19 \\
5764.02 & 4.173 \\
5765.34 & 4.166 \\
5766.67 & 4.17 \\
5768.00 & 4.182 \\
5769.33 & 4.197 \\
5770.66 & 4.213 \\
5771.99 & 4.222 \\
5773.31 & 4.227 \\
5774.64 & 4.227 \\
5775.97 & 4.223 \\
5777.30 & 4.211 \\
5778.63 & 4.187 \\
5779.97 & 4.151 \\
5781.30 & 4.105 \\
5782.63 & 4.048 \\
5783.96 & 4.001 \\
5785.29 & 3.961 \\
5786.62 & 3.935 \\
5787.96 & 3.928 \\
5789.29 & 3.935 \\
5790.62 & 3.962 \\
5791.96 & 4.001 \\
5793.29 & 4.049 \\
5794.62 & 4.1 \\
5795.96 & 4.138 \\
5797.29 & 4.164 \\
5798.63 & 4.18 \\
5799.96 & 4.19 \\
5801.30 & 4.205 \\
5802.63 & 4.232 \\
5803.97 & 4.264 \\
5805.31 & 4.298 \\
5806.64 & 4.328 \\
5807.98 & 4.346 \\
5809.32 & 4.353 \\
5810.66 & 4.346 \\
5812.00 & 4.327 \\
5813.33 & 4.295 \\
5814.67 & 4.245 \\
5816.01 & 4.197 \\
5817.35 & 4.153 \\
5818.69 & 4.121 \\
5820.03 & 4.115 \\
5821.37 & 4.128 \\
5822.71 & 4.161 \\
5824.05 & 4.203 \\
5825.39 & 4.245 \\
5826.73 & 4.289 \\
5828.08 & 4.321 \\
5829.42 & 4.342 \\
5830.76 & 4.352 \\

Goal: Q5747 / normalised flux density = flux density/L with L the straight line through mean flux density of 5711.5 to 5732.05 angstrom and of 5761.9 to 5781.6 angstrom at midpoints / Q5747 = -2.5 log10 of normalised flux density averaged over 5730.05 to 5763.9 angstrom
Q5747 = -0.04 mag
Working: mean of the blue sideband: 3.96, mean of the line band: 4.25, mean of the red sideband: 4.19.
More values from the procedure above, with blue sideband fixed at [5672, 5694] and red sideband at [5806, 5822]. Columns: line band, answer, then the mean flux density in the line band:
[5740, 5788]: 0.00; 4.21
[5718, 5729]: 0.04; 4.03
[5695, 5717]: 0.09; 3.86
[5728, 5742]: 0.01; 4.15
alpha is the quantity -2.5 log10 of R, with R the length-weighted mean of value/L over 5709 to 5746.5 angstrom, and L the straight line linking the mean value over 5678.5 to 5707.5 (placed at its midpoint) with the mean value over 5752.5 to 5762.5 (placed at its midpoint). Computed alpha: 0.04 mag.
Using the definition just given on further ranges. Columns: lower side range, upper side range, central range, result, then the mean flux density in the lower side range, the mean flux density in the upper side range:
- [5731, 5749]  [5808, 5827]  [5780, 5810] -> 0.03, 4.24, 4.23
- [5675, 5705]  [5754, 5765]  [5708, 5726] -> 0.08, 4.1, 4.25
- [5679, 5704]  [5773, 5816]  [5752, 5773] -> -0.02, 4.1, 4.16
